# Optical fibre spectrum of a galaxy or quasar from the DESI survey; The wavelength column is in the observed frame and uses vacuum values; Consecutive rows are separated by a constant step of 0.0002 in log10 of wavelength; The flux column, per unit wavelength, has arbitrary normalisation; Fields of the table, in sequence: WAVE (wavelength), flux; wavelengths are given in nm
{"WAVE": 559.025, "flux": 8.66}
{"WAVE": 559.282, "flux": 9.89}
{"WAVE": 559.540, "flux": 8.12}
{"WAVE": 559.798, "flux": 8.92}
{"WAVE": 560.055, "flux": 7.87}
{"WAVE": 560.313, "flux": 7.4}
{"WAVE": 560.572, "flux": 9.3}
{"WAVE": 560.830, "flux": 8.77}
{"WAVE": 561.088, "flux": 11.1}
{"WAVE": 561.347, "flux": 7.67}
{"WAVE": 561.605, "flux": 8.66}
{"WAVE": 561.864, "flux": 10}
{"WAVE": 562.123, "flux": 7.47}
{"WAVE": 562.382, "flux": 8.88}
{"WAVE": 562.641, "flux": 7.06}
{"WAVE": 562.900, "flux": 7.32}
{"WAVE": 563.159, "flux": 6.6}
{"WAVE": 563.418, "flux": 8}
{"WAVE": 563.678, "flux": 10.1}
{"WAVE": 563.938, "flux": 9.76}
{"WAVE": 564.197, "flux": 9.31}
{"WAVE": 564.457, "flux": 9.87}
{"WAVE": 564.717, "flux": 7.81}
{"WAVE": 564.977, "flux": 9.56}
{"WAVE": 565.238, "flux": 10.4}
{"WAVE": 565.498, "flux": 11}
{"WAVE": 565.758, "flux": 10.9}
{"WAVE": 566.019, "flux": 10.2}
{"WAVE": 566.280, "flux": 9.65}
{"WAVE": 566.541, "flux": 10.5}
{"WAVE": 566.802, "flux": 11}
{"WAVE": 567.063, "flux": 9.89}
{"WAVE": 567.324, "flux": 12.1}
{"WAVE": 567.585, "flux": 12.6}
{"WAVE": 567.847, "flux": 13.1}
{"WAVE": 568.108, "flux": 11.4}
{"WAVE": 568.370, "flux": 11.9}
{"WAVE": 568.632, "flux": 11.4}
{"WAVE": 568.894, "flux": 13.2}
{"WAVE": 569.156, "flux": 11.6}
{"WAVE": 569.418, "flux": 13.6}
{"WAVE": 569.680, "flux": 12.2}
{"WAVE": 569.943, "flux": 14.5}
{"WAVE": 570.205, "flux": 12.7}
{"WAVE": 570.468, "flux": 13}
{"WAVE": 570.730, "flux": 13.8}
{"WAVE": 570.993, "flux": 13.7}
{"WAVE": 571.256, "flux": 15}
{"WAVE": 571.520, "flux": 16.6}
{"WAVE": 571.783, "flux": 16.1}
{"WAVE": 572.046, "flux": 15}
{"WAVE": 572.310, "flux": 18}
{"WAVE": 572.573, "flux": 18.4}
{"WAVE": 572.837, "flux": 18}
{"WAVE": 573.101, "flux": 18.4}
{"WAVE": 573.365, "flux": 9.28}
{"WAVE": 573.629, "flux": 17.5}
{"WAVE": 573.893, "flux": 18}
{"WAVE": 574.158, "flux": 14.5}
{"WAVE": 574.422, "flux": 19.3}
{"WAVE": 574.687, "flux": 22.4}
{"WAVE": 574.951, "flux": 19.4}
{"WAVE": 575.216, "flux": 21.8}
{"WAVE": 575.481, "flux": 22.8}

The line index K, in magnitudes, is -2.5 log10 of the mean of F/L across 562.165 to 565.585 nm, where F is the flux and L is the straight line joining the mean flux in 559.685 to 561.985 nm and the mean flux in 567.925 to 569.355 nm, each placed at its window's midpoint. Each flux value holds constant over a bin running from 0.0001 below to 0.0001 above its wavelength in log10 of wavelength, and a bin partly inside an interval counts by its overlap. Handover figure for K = 0.146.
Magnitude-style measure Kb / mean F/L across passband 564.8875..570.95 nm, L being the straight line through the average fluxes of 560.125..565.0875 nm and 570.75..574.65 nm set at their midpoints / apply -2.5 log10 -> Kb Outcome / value 0.079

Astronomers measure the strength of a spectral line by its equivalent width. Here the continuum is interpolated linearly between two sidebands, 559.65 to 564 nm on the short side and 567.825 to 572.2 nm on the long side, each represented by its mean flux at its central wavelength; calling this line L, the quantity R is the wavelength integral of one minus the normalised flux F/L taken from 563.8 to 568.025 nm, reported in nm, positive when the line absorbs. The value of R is 0.20 nm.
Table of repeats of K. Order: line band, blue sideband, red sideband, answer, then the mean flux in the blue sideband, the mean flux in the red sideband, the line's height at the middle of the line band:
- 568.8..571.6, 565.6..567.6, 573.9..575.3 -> 0.078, 10.8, 19.3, 14.6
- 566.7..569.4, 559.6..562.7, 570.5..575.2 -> 0.128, 8.61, 16.7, 13.4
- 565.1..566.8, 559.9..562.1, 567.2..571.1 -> 0.069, 8.78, 12.7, 11.2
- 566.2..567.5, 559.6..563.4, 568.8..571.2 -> 0.066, 8.34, 13.2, 11.4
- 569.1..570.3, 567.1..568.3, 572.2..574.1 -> 0.062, 12.1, 16.7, 13.8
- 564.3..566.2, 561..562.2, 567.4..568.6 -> 0.090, 8.97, 12.2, 10.8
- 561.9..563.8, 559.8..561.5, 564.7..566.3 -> 0.166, 8.71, 10.1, 9.34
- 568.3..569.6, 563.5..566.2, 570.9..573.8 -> 0.075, 9.85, 16.1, 13.2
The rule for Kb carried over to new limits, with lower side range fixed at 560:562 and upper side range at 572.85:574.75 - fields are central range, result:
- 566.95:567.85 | 0.098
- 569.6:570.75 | 0.109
